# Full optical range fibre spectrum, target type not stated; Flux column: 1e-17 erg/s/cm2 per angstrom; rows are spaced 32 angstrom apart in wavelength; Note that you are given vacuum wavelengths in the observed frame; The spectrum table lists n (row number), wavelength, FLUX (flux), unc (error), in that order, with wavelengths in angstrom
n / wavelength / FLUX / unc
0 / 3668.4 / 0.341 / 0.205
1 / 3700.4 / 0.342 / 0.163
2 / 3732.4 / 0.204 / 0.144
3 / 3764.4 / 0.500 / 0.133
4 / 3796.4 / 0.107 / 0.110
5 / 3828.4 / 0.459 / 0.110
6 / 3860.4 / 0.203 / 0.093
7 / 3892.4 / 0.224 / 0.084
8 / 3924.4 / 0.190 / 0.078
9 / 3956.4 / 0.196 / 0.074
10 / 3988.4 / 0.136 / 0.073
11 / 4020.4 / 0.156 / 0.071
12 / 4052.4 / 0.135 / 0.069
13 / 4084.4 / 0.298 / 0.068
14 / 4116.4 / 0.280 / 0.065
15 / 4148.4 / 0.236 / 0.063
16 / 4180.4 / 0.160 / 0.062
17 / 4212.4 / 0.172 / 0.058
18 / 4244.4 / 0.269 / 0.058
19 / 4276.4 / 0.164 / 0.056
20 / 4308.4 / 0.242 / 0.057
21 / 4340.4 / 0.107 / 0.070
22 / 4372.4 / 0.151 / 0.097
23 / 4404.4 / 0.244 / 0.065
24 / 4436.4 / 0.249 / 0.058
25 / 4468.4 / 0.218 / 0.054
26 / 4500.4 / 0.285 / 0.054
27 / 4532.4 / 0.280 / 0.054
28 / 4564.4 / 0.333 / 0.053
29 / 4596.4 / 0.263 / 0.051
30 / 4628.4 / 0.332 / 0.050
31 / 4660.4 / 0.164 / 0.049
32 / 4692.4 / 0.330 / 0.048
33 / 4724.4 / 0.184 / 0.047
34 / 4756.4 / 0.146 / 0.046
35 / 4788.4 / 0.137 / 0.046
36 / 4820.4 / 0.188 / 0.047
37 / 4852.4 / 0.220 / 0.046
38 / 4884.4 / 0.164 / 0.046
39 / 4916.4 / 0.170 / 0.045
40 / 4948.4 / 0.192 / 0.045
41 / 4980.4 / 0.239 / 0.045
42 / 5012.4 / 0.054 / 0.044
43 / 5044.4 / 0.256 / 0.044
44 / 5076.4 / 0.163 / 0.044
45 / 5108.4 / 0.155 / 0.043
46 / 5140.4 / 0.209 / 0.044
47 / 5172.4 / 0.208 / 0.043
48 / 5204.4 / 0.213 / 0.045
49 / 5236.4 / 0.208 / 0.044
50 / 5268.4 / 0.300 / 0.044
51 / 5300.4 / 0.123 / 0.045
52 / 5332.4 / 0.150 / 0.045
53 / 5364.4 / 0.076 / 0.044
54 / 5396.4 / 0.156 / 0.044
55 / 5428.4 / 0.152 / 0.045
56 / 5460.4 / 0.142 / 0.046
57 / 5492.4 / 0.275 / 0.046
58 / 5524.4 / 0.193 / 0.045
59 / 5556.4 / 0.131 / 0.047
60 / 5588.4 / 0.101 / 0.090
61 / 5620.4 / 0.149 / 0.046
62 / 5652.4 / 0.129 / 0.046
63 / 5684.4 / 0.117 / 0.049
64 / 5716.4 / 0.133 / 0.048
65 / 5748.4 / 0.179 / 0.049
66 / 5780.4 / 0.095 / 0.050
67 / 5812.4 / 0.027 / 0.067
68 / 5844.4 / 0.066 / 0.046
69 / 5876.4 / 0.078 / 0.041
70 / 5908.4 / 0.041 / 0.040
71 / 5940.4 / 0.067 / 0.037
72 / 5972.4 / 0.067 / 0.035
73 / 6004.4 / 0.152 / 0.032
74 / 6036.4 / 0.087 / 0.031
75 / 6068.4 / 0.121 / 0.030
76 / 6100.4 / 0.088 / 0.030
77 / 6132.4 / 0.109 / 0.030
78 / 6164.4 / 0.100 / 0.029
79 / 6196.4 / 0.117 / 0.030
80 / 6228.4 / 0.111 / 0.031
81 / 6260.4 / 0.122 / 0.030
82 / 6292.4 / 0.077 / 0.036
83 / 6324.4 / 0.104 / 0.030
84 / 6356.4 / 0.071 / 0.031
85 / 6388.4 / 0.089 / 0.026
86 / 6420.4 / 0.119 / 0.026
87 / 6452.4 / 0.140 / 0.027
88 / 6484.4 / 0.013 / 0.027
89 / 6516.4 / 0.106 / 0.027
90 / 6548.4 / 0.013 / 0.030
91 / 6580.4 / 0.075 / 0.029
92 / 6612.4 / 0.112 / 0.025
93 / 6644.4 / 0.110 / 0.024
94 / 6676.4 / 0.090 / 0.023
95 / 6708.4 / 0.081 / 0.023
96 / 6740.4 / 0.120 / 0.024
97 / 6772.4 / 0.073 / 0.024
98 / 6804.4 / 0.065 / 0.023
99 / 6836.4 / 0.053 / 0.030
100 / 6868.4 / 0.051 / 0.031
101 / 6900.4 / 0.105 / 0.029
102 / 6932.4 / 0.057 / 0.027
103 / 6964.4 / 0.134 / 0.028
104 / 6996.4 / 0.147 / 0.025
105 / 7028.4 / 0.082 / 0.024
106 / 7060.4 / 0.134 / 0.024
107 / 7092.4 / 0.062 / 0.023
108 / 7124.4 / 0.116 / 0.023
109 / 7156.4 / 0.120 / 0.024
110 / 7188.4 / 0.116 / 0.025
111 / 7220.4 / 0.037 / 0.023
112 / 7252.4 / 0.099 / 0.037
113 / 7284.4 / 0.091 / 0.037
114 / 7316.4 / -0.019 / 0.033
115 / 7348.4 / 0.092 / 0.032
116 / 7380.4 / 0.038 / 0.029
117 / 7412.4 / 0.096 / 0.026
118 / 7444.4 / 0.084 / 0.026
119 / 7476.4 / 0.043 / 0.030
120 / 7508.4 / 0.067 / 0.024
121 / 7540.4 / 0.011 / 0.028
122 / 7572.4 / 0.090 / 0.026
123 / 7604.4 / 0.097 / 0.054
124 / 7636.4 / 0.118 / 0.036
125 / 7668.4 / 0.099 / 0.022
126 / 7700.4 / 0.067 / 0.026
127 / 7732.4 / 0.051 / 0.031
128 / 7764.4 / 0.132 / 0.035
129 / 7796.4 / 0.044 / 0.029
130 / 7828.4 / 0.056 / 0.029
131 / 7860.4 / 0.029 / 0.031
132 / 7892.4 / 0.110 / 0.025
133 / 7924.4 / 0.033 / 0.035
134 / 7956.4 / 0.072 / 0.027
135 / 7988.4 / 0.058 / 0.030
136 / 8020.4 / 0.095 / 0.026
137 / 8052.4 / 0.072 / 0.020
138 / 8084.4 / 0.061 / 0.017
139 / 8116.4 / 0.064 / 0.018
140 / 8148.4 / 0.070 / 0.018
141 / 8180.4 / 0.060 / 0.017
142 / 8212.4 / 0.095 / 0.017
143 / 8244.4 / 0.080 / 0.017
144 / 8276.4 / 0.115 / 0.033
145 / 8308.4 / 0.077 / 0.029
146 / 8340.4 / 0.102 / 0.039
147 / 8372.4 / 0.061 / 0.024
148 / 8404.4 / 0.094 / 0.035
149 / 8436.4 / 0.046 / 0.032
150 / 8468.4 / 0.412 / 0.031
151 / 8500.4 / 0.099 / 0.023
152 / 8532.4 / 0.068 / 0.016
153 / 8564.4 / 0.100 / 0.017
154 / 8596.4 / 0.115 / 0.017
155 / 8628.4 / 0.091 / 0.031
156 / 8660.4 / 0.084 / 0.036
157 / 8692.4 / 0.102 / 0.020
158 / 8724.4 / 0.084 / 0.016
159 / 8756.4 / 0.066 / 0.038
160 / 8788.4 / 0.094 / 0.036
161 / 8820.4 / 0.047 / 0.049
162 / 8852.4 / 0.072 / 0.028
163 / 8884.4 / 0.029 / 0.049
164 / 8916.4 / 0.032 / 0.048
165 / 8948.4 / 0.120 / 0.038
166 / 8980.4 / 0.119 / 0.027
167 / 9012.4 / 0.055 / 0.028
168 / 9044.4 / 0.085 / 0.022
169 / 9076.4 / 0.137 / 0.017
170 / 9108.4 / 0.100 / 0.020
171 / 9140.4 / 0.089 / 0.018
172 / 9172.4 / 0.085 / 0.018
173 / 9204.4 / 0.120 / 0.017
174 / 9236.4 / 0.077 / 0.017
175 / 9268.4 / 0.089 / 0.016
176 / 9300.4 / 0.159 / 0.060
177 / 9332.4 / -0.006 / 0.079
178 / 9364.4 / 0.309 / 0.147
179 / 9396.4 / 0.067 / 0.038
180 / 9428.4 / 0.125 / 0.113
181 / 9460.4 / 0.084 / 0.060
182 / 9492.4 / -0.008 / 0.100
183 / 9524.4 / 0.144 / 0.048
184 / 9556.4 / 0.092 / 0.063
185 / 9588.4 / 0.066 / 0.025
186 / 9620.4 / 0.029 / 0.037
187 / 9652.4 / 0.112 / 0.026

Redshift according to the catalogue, 1.274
